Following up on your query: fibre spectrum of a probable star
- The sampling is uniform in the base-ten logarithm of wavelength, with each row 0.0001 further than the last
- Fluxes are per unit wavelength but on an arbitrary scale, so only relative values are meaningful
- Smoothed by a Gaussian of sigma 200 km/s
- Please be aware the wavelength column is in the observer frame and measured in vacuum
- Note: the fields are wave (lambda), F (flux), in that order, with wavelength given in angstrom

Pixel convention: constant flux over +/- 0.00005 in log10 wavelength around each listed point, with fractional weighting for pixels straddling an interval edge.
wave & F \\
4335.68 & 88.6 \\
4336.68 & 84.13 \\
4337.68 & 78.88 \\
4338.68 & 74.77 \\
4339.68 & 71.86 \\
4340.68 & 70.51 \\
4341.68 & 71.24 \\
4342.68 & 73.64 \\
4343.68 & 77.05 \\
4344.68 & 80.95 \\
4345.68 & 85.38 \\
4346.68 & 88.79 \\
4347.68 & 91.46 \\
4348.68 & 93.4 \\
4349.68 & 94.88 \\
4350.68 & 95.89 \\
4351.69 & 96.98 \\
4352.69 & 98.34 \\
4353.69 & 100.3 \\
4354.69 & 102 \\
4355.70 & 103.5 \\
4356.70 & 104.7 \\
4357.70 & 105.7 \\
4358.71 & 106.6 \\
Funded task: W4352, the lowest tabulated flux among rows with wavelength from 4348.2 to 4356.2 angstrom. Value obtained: 93.4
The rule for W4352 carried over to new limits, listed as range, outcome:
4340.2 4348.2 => 70.51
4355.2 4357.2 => 103.5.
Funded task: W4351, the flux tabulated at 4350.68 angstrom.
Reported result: 95.89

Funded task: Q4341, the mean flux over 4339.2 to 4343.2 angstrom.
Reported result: 71.8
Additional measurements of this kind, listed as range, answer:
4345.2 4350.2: 90.9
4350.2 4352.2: 96.2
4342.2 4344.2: 75.4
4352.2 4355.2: 100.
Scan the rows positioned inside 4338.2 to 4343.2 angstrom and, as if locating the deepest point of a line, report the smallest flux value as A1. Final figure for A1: 70.51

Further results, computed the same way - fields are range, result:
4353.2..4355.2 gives 100.3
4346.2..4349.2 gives 88.79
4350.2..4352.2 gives 95.89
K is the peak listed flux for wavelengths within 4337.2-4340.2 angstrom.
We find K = 78.88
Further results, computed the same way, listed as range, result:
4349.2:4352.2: 96.98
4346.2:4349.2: 93.4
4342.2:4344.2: 77.05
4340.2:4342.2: 71.24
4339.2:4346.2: 85.38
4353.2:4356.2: 103.5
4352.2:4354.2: 100.3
